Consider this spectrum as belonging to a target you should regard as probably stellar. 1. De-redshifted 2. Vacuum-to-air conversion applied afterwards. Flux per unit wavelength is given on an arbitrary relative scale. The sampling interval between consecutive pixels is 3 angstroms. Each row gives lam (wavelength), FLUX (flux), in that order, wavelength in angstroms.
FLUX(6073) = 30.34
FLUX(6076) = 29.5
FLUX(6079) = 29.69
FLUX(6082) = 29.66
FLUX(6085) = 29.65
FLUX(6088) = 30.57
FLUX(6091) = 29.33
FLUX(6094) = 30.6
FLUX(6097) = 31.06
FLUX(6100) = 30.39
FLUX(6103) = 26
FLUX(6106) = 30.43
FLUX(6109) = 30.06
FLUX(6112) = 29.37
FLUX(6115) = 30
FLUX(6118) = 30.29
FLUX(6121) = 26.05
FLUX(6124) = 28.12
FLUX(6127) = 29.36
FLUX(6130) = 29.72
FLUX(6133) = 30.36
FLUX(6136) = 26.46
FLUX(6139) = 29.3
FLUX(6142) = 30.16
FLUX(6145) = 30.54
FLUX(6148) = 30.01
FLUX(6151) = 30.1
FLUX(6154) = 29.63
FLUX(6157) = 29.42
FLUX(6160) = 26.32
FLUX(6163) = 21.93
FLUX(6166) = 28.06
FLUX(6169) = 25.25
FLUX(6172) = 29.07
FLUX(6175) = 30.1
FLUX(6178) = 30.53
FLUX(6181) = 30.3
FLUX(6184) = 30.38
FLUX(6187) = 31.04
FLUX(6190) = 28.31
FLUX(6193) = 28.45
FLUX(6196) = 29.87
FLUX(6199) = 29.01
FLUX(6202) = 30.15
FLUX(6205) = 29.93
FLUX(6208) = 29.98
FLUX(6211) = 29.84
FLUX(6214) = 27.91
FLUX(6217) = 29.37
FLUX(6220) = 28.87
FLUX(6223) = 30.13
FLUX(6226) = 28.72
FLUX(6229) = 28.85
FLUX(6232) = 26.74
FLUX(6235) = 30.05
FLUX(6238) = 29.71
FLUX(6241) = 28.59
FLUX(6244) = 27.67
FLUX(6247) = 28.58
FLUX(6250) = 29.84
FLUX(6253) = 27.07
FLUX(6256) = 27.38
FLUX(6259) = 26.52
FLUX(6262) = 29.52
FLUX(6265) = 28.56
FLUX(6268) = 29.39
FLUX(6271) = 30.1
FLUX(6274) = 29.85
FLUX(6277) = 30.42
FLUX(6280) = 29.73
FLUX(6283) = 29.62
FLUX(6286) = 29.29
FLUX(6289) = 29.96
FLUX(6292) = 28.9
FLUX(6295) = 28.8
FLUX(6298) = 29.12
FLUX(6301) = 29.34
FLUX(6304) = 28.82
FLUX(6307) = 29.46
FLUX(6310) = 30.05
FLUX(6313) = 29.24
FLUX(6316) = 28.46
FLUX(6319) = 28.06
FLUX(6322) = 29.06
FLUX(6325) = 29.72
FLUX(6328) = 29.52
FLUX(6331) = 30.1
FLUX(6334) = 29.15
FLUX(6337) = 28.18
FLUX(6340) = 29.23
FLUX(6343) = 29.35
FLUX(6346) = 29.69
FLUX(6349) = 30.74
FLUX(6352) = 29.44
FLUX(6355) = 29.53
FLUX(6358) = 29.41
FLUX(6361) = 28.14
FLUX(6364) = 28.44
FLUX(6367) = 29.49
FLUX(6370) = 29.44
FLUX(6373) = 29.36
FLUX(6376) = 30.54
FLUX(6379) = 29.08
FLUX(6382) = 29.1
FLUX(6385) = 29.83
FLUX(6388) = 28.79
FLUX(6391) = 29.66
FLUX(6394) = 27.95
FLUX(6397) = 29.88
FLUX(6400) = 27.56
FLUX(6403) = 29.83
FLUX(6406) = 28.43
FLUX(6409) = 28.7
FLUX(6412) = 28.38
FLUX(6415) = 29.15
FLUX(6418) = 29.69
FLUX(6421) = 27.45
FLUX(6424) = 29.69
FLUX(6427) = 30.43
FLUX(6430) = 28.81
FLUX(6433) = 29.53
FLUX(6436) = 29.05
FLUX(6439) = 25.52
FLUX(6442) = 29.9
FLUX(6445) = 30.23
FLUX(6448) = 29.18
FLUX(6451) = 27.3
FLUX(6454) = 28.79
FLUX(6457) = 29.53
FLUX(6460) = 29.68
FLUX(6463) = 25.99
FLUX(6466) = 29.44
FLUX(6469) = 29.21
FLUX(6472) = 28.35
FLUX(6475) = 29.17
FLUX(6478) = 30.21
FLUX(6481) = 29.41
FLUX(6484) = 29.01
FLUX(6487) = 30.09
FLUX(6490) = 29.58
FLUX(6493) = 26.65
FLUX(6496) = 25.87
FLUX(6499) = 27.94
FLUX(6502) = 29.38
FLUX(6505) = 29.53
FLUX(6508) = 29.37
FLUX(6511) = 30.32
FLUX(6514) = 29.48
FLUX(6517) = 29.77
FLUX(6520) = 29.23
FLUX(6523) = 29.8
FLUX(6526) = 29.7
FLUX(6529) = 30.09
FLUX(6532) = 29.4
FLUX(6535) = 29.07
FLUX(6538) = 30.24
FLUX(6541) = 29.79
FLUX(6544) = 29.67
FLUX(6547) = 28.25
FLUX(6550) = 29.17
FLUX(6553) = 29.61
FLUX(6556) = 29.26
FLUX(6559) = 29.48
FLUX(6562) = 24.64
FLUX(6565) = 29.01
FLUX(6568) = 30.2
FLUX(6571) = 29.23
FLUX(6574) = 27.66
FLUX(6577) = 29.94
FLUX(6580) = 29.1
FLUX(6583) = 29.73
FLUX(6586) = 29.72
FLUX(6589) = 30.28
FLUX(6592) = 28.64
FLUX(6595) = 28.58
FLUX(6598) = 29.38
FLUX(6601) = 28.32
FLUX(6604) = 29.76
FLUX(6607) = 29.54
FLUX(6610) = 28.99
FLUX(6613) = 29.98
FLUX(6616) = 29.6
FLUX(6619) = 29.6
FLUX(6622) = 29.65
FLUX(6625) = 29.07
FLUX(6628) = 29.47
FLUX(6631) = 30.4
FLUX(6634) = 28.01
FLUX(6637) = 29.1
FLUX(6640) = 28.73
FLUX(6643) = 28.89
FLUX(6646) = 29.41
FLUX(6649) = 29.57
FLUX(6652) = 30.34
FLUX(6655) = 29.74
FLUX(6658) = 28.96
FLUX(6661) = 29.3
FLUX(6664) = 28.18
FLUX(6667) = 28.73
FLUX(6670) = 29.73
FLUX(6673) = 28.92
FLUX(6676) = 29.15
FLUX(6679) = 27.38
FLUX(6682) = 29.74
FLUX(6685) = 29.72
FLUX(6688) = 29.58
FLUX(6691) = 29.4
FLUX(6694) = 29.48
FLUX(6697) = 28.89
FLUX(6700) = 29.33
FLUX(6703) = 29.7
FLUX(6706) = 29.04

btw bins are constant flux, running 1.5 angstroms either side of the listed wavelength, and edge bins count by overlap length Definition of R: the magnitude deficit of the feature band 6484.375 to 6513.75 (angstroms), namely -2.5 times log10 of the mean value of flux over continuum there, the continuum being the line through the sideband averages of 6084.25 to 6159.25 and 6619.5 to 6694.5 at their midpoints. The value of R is 0.02 mag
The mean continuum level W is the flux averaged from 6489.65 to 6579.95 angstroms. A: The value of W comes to 29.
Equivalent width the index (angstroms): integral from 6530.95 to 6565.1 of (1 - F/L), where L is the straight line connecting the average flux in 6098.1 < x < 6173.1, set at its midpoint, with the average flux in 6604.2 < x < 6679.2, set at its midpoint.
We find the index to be 0.2 angstroms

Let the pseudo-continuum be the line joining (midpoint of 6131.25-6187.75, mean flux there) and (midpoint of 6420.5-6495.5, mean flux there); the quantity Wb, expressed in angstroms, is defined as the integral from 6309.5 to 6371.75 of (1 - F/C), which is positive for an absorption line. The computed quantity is -0.8 angstroms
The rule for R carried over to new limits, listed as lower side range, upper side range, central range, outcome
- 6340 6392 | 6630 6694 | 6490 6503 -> 0.06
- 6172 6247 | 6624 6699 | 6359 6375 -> 0.01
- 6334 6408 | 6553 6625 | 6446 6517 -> 0.01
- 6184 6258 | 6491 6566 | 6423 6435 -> -0.02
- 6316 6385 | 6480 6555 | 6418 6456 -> 0.01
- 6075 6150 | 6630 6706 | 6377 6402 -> 0.01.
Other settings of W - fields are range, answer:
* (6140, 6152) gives 30.2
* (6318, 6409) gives 29.2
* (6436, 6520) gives 28.9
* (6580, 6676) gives 29.3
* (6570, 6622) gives 29.3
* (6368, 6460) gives 29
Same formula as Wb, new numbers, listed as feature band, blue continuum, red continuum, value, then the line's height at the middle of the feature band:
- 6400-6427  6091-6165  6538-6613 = 0.1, 29.1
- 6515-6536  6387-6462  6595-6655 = -0.3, 29.1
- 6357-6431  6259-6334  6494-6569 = 0.4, 29.2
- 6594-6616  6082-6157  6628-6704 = 0.0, 29.2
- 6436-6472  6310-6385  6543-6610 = 0.7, 29.2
